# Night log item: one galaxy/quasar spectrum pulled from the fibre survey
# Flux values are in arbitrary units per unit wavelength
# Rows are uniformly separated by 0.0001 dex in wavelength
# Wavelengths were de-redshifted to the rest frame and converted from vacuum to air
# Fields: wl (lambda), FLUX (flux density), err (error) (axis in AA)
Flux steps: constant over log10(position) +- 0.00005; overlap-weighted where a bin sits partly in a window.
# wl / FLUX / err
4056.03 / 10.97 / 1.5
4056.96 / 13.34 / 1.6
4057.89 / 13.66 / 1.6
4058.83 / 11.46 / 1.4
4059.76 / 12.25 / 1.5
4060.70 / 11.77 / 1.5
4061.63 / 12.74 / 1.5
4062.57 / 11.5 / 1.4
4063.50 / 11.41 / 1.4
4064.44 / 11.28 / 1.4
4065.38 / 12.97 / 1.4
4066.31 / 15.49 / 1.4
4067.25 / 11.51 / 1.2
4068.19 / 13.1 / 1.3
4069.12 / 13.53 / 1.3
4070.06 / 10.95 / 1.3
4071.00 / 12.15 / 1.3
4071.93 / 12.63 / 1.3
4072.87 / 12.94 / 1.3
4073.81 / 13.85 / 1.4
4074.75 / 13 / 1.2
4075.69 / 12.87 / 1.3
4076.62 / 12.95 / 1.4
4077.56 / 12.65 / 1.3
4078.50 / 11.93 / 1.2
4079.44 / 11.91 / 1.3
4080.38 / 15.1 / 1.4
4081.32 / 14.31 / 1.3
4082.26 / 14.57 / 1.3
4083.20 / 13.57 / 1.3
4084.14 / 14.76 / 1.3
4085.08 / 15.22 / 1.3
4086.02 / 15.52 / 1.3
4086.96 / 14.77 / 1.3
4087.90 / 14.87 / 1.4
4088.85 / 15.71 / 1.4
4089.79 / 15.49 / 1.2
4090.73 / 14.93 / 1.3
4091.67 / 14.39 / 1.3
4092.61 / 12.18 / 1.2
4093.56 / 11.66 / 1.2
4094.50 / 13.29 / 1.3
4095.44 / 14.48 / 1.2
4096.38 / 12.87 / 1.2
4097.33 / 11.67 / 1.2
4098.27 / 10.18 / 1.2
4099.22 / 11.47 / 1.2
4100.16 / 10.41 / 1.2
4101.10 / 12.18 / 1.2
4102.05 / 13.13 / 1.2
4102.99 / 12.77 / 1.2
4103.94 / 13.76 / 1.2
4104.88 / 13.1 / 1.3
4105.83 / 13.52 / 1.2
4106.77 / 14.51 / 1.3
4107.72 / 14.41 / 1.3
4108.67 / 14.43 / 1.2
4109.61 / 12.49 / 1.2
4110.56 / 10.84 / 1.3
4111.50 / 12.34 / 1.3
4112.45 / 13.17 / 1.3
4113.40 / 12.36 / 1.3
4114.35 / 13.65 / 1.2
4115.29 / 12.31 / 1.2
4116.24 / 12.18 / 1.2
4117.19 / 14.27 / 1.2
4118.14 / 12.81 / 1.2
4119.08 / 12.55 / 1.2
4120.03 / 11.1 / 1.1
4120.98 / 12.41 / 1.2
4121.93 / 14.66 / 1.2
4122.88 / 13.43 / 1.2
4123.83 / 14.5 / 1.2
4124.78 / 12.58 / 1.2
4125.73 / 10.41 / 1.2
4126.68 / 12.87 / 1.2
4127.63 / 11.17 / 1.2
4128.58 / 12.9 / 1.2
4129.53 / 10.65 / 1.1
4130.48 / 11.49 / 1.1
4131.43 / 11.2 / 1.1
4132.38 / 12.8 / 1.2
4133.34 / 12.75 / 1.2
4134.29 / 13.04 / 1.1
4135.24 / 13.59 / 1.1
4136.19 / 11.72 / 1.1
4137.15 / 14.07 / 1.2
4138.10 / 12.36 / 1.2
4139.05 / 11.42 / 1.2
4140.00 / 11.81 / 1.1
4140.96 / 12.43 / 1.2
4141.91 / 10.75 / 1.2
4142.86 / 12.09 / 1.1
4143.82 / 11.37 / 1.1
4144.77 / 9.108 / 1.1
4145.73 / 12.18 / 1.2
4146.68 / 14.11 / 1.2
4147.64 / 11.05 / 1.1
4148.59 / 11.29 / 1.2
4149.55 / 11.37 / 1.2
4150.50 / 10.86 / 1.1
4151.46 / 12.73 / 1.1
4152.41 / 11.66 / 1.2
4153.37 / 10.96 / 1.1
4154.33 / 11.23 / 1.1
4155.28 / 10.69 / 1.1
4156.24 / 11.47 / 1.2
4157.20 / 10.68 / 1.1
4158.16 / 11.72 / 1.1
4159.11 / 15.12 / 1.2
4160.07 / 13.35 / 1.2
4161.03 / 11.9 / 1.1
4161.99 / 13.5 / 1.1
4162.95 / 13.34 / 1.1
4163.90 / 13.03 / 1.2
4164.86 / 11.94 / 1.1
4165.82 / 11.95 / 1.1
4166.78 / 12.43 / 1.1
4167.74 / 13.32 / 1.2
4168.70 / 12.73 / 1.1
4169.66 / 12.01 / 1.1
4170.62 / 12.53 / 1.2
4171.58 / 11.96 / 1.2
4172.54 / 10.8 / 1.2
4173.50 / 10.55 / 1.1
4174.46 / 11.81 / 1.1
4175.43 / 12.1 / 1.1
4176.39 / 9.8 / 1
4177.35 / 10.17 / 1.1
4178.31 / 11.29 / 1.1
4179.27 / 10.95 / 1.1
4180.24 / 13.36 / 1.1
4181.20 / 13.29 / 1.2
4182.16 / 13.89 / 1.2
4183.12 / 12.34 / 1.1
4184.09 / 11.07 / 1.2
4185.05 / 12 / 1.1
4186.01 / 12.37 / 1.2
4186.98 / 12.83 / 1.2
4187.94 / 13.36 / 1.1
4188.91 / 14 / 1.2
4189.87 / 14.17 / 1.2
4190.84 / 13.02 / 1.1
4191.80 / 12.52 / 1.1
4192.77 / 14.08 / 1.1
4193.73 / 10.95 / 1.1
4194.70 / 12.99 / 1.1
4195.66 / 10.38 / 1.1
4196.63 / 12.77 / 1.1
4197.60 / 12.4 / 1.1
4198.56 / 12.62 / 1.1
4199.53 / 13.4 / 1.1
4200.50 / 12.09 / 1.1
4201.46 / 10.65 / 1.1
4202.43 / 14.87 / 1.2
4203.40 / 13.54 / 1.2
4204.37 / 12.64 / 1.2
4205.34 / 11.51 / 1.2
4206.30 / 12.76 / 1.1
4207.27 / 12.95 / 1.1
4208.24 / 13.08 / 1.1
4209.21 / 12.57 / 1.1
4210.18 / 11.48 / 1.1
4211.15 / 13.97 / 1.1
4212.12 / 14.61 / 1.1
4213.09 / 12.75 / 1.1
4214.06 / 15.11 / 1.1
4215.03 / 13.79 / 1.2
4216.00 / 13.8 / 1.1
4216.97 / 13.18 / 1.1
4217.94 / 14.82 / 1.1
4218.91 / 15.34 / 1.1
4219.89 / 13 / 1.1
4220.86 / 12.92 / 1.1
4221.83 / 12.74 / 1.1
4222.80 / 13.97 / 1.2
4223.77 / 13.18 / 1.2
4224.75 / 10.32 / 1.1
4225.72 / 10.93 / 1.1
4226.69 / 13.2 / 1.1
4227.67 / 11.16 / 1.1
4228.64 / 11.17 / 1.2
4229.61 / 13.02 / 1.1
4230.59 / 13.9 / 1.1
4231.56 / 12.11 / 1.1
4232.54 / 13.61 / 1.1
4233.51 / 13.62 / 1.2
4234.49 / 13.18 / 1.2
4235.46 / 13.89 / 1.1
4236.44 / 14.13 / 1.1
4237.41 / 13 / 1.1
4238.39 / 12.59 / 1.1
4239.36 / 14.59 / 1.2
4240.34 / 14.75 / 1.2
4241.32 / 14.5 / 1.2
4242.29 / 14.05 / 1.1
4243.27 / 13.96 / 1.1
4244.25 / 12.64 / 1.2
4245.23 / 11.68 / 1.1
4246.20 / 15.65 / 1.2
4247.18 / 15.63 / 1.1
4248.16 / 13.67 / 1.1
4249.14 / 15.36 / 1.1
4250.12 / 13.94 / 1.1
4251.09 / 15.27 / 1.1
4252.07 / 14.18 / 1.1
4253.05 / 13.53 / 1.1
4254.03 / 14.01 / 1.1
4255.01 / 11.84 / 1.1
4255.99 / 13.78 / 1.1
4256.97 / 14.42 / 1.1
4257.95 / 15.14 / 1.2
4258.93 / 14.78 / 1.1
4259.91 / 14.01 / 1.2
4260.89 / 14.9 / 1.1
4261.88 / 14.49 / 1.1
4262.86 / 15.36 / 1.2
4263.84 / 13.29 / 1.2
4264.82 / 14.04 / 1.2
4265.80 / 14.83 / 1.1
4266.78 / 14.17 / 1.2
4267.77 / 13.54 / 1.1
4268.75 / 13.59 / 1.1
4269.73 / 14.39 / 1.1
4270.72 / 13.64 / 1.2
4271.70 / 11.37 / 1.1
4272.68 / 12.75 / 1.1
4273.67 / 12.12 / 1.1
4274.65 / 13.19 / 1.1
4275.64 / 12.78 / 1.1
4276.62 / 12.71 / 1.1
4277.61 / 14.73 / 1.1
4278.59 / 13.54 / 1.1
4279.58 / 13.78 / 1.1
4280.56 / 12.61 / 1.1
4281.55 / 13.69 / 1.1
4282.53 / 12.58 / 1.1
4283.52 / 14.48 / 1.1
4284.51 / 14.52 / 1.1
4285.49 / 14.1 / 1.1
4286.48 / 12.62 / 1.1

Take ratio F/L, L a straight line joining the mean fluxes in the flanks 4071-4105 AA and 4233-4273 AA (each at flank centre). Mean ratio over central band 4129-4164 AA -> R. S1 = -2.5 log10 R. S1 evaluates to 0.132 mag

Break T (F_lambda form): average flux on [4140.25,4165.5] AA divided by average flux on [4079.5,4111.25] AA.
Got 0.88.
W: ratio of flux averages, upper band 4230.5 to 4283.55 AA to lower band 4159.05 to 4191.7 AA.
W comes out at 1.11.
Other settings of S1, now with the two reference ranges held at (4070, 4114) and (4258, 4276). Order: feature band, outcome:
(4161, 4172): 0.07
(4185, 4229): 0.06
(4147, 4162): 0.14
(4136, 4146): 0.14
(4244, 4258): -0.02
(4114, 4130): 0.06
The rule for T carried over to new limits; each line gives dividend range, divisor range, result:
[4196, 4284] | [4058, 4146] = 1.05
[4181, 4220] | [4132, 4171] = 1.07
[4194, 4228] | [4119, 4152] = 1.06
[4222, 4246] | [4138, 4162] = 1.11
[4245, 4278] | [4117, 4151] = 1.14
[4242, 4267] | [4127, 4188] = 1.18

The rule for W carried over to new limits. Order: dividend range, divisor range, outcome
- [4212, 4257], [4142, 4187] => 1.13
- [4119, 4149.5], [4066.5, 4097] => 0.90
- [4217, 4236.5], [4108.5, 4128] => 1.02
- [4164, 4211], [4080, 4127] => 0.93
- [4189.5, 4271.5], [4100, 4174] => 1.09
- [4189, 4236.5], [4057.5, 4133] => 1.00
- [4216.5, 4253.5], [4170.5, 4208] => 1.09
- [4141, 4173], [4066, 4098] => 0.89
